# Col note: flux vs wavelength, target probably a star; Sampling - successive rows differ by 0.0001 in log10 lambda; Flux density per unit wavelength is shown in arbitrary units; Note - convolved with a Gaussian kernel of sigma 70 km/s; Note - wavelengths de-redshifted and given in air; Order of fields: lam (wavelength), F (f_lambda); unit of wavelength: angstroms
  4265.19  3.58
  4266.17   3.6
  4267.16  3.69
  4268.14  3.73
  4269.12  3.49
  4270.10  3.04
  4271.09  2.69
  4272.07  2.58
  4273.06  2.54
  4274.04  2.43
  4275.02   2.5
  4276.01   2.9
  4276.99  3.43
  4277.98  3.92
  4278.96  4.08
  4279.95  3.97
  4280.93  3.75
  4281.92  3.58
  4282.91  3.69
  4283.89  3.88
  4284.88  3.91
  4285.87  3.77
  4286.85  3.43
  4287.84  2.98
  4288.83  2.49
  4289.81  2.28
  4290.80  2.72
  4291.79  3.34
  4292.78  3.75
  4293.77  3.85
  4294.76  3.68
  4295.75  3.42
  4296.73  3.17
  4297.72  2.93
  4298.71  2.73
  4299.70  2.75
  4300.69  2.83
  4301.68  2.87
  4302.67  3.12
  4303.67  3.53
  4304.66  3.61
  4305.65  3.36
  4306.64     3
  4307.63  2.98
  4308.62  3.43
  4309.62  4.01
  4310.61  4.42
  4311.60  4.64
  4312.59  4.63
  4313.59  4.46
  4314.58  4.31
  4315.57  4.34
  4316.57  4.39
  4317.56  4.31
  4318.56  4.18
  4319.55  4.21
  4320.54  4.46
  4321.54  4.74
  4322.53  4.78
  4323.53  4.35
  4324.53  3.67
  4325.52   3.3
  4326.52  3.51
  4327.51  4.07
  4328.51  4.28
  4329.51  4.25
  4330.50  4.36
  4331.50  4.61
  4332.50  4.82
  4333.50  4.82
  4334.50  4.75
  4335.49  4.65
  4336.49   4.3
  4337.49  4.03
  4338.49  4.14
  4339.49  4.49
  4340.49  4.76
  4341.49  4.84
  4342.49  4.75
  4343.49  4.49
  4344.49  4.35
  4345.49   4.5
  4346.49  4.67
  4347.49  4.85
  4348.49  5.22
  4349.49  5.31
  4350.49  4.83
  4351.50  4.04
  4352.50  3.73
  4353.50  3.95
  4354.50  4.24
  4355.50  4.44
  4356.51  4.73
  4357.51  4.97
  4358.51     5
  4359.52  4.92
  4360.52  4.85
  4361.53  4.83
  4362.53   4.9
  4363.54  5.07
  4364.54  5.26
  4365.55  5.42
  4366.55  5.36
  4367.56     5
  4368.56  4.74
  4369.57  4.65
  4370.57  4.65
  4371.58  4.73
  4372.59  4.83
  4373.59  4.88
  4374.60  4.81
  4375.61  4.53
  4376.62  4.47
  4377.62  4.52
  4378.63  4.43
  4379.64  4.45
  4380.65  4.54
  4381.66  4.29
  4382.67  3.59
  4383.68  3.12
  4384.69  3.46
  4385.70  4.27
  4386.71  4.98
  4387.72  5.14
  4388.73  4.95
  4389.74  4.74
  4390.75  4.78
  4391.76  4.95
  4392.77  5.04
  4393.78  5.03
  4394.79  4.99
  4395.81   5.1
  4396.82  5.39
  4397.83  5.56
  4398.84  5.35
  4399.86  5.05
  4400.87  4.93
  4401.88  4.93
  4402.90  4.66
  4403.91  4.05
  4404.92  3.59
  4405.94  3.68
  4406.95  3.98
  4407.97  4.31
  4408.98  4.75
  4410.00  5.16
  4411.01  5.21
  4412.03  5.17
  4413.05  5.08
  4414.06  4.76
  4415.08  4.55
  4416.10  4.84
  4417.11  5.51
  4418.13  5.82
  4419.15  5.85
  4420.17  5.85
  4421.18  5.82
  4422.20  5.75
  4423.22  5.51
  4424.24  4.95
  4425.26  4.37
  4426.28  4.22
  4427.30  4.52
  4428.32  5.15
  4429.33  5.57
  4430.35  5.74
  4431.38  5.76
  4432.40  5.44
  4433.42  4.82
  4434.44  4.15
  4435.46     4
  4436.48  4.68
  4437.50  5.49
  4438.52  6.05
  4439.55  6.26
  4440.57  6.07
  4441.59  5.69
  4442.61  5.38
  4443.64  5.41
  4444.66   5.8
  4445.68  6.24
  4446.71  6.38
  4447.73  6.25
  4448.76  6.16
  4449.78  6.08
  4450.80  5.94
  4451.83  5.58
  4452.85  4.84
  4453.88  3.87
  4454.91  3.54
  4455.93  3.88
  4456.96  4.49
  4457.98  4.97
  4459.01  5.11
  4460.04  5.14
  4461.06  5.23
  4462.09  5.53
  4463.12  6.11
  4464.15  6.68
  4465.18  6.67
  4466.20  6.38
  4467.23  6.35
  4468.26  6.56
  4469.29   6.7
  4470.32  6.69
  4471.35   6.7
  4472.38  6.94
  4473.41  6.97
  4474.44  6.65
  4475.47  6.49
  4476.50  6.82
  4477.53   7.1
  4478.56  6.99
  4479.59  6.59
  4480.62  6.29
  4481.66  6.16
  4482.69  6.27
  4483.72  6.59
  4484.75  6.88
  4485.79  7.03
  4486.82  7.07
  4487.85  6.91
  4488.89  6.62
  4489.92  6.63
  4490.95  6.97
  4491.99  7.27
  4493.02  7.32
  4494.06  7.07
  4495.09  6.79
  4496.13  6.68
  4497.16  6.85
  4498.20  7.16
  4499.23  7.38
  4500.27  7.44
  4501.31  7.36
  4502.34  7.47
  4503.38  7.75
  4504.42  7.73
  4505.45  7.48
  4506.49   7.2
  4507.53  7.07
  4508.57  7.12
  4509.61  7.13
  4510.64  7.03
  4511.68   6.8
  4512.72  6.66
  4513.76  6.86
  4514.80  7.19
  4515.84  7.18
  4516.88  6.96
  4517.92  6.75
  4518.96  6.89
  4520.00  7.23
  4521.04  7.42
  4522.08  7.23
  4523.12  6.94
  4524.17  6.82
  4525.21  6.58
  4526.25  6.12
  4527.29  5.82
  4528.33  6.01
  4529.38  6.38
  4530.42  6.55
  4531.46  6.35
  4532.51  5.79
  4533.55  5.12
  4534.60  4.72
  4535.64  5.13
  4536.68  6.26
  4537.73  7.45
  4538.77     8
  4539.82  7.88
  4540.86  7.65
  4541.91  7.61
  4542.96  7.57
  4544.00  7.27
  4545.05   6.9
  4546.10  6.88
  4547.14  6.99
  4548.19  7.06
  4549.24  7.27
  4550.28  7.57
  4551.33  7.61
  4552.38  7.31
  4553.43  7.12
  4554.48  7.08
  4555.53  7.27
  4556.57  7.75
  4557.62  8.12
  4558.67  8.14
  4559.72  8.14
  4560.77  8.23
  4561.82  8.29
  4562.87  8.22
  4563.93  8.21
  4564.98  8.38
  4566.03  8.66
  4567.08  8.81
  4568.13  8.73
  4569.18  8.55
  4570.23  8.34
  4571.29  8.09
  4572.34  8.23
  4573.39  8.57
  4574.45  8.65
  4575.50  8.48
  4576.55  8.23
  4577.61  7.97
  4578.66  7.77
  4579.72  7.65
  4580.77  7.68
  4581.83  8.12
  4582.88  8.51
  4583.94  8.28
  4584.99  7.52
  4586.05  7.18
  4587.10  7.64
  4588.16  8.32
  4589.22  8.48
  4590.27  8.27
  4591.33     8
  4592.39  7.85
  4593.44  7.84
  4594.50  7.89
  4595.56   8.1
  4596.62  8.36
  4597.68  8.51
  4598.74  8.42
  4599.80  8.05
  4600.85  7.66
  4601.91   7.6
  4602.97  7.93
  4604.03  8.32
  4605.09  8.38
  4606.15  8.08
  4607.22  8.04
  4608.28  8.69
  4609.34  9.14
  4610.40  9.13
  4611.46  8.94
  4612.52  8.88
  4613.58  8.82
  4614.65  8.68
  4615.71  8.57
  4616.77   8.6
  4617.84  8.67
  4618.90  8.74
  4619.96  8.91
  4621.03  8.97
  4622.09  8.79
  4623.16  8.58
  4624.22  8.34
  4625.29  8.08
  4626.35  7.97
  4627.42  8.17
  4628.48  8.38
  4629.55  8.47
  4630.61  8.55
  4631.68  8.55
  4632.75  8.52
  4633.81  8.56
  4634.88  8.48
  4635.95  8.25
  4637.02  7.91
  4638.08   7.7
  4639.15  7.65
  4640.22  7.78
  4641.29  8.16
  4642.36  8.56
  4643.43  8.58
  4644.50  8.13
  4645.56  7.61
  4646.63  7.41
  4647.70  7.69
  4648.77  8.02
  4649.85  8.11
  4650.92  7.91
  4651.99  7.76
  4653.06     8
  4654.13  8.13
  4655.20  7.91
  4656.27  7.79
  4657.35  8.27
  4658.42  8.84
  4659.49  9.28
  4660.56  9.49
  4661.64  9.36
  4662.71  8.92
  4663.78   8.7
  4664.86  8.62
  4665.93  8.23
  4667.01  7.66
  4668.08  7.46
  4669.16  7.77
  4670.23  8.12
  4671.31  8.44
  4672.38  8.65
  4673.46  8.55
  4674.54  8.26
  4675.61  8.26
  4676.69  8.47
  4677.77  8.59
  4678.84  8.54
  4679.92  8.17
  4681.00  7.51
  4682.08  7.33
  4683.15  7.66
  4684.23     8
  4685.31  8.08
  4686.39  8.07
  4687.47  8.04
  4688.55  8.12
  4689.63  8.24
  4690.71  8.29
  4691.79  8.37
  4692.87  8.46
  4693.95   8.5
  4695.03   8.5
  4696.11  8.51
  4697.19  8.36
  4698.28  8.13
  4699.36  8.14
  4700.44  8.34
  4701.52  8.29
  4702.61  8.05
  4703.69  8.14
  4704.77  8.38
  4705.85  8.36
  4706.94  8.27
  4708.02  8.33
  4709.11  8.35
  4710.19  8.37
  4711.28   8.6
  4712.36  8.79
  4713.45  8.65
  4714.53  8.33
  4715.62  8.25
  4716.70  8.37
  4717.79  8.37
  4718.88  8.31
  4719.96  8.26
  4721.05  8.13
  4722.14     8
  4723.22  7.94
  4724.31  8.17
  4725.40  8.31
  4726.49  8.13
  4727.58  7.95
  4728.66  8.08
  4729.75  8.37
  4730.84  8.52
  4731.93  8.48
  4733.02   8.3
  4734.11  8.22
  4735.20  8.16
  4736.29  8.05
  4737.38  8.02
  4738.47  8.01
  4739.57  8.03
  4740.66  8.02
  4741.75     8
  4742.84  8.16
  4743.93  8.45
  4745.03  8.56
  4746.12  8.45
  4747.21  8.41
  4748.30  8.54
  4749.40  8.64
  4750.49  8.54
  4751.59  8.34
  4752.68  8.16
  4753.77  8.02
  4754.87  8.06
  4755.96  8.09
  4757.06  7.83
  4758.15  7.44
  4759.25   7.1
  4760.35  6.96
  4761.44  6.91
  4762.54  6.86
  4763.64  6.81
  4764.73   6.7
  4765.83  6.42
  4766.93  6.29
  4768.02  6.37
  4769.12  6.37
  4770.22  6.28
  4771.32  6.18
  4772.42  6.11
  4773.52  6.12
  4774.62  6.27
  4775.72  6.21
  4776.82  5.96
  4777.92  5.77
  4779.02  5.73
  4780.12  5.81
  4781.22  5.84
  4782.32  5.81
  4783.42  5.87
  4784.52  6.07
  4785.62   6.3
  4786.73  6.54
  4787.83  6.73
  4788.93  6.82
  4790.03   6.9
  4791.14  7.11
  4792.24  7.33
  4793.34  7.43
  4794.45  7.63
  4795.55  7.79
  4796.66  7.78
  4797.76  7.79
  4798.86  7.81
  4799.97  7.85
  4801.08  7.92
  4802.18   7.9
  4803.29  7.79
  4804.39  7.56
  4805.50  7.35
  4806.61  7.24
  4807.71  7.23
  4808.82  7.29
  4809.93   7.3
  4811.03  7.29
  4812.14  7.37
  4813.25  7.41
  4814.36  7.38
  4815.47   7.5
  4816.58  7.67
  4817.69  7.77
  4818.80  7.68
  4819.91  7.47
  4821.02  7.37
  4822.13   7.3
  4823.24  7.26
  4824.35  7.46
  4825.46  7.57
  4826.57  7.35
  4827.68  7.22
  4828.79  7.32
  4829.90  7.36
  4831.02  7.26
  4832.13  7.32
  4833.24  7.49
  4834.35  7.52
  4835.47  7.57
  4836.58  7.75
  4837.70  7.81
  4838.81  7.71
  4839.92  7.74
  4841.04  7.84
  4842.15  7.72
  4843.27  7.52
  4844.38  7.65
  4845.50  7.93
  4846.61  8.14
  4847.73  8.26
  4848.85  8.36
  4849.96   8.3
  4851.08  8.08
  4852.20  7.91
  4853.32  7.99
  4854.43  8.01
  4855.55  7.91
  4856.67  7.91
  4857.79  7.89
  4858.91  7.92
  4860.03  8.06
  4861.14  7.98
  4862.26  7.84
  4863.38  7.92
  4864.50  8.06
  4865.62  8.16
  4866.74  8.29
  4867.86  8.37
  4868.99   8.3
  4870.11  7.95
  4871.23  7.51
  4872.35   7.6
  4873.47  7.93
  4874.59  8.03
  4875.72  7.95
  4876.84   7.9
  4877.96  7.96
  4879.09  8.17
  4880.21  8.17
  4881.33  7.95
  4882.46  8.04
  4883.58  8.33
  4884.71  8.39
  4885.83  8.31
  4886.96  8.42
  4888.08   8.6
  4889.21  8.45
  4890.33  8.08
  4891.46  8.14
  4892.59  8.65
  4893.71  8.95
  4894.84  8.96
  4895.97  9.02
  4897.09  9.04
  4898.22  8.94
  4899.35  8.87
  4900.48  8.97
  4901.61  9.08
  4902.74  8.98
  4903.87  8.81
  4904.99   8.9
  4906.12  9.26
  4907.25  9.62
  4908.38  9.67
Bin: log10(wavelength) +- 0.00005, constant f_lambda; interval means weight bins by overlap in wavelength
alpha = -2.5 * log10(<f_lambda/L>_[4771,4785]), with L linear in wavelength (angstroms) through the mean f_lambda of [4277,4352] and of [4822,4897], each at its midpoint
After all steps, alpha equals 0.227 mag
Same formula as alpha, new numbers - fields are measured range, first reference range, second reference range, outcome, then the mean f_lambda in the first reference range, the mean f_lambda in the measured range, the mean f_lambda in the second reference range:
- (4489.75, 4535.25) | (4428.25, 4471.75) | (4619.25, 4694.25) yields -0.078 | 5.57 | 6.84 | 8.25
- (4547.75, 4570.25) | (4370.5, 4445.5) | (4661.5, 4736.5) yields -0.191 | 4.93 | 7.95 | 8.26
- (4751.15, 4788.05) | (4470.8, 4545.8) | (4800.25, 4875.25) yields 0.136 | 6.86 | 6.65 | 7.72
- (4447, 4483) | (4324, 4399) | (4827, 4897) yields -0.124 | 4.61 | 5.97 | 8.01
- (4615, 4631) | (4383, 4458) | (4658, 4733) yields -0.146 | 5.04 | 8.52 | 8.31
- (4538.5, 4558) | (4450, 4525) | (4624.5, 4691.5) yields -0.037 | 6.57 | 7.4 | 8.21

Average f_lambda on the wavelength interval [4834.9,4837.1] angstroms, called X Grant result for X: 7.65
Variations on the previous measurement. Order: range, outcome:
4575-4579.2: 8.1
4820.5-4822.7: 7.34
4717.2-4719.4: 8.31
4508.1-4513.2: 6.95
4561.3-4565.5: 8.26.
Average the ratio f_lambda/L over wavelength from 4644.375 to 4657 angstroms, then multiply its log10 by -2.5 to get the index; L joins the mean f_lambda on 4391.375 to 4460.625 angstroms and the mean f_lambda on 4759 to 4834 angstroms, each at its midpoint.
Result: -0.25 mag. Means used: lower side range 5.12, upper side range 7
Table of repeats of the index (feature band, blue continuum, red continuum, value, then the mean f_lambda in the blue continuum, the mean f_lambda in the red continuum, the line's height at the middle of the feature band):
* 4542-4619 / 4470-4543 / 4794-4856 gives -0.15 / 6.85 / 7.64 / 7.03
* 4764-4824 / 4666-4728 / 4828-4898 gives 0.17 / 8.22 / 8.03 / 8.11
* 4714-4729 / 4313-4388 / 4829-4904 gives -0.15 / 4.52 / 8.11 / 7.1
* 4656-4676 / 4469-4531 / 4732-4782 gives -0.18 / 6.9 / 7.32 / 7.17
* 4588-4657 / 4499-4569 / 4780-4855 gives -0.14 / 7.2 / 7.43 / 7.27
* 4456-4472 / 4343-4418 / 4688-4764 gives -0.07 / 4.71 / 8.17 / 5.55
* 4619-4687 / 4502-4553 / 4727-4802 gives -0.16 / 6.91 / 7.33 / 7.13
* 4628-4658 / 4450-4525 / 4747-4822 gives -0.18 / 6.57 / 7.13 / 6.86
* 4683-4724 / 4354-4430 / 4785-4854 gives -0.21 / 4.82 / 7.53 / 6.8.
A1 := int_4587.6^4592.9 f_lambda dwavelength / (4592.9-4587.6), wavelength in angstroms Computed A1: 8.17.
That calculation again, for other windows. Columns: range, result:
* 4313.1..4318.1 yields 4.36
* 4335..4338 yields 4.32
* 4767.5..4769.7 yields 6.36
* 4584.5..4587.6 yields 7.45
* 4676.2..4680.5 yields 8.43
